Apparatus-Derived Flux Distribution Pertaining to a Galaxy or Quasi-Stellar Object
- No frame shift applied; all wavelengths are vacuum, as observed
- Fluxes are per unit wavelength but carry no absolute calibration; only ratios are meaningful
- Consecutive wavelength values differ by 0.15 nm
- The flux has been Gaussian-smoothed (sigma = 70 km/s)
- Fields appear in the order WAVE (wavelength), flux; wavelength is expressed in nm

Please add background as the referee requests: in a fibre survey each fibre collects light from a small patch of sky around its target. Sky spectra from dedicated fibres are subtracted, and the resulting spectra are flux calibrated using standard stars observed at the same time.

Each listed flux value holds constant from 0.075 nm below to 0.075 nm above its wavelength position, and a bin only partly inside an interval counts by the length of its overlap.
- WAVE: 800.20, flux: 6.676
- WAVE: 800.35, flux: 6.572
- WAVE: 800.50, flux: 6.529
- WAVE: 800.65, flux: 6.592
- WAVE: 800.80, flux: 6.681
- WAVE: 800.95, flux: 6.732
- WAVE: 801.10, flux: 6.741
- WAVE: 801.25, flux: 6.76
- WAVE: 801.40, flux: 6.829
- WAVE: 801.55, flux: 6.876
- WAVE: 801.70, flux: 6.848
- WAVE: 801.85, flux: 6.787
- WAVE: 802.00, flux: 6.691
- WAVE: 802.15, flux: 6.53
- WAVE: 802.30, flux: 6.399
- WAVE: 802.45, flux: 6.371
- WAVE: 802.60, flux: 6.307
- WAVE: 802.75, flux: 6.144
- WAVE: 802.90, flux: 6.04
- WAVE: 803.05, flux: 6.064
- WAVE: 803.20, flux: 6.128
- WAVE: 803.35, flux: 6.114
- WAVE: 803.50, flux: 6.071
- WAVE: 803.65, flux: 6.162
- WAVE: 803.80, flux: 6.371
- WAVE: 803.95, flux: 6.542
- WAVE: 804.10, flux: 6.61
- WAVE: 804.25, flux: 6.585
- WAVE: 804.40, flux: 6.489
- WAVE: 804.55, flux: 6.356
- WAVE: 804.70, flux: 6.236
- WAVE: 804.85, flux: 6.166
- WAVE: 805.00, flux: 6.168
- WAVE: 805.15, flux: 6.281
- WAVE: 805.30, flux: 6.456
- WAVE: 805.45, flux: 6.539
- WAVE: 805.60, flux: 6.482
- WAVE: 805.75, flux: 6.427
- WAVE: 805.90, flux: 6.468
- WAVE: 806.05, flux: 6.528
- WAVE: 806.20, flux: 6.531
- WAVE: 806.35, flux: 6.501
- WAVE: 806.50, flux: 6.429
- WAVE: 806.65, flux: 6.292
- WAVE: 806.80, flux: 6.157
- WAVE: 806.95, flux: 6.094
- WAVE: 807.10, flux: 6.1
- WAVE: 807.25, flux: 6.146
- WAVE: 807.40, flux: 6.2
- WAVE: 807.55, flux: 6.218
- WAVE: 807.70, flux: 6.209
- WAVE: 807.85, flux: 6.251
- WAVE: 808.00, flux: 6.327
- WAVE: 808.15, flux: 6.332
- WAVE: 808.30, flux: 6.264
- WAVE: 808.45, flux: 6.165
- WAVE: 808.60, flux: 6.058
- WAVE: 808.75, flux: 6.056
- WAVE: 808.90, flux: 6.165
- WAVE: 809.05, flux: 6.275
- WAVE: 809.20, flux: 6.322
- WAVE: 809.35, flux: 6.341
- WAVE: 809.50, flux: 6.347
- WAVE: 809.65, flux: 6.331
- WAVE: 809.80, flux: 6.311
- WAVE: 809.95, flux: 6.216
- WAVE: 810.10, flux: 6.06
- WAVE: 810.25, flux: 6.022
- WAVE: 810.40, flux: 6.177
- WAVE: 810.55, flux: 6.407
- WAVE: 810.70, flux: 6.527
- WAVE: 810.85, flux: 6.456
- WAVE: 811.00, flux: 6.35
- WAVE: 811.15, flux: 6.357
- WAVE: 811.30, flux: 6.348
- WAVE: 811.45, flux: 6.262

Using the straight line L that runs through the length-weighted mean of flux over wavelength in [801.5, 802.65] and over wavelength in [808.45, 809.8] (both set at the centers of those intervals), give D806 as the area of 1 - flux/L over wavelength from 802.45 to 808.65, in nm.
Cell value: 0.122 nm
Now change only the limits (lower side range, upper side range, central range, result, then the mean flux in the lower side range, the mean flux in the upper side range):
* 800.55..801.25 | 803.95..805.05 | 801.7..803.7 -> 0.07 nm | 6.69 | 6.39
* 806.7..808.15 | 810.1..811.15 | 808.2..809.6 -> 0.01 nm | 6.2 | 6.31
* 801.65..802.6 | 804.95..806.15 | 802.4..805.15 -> 0.10 nm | 6.57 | 6.43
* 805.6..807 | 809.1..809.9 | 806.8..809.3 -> 0.06 nm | 6.39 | 6.33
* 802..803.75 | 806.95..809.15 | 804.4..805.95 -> -0.04 nm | 6.23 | 6.2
